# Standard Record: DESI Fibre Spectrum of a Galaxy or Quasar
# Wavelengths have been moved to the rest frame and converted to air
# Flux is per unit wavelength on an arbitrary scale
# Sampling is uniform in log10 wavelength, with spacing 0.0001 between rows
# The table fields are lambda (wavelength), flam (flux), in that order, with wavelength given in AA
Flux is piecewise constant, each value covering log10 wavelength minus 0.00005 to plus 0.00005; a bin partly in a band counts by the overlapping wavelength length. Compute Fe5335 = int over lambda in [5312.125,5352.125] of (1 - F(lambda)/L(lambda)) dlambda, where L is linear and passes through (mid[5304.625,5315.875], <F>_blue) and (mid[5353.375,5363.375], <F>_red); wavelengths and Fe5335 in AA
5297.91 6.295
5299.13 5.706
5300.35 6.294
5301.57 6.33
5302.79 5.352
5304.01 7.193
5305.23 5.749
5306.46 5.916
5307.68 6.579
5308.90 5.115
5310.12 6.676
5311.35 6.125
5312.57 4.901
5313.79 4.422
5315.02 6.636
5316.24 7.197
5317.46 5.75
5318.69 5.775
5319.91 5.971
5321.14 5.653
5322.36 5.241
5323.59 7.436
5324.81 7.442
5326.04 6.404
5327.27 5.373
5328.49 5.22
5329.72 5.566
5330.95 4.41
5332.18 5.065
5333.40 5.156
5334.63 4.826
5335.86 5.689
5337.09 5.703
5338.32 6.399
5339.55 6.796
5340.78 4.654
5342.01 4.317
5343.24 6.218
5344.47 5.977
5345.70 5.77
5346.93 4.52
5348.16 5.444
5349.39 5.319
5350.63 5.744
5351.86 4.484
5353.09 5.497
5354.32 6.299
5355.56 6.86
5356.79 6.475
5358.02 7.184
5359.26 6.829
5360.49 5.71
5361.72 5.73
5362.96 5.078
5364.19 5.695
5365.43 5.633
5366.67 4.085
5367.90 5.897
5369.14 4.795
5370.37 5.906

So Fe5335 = 2.6 AA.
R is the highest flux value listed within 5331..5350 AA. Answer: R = 6.796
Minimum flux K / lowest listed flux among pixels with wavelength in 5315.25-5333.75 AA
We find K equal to 4.41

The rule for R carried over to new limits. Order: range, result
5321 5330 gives 7.442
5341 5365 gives 7.184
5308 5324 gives 7.436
